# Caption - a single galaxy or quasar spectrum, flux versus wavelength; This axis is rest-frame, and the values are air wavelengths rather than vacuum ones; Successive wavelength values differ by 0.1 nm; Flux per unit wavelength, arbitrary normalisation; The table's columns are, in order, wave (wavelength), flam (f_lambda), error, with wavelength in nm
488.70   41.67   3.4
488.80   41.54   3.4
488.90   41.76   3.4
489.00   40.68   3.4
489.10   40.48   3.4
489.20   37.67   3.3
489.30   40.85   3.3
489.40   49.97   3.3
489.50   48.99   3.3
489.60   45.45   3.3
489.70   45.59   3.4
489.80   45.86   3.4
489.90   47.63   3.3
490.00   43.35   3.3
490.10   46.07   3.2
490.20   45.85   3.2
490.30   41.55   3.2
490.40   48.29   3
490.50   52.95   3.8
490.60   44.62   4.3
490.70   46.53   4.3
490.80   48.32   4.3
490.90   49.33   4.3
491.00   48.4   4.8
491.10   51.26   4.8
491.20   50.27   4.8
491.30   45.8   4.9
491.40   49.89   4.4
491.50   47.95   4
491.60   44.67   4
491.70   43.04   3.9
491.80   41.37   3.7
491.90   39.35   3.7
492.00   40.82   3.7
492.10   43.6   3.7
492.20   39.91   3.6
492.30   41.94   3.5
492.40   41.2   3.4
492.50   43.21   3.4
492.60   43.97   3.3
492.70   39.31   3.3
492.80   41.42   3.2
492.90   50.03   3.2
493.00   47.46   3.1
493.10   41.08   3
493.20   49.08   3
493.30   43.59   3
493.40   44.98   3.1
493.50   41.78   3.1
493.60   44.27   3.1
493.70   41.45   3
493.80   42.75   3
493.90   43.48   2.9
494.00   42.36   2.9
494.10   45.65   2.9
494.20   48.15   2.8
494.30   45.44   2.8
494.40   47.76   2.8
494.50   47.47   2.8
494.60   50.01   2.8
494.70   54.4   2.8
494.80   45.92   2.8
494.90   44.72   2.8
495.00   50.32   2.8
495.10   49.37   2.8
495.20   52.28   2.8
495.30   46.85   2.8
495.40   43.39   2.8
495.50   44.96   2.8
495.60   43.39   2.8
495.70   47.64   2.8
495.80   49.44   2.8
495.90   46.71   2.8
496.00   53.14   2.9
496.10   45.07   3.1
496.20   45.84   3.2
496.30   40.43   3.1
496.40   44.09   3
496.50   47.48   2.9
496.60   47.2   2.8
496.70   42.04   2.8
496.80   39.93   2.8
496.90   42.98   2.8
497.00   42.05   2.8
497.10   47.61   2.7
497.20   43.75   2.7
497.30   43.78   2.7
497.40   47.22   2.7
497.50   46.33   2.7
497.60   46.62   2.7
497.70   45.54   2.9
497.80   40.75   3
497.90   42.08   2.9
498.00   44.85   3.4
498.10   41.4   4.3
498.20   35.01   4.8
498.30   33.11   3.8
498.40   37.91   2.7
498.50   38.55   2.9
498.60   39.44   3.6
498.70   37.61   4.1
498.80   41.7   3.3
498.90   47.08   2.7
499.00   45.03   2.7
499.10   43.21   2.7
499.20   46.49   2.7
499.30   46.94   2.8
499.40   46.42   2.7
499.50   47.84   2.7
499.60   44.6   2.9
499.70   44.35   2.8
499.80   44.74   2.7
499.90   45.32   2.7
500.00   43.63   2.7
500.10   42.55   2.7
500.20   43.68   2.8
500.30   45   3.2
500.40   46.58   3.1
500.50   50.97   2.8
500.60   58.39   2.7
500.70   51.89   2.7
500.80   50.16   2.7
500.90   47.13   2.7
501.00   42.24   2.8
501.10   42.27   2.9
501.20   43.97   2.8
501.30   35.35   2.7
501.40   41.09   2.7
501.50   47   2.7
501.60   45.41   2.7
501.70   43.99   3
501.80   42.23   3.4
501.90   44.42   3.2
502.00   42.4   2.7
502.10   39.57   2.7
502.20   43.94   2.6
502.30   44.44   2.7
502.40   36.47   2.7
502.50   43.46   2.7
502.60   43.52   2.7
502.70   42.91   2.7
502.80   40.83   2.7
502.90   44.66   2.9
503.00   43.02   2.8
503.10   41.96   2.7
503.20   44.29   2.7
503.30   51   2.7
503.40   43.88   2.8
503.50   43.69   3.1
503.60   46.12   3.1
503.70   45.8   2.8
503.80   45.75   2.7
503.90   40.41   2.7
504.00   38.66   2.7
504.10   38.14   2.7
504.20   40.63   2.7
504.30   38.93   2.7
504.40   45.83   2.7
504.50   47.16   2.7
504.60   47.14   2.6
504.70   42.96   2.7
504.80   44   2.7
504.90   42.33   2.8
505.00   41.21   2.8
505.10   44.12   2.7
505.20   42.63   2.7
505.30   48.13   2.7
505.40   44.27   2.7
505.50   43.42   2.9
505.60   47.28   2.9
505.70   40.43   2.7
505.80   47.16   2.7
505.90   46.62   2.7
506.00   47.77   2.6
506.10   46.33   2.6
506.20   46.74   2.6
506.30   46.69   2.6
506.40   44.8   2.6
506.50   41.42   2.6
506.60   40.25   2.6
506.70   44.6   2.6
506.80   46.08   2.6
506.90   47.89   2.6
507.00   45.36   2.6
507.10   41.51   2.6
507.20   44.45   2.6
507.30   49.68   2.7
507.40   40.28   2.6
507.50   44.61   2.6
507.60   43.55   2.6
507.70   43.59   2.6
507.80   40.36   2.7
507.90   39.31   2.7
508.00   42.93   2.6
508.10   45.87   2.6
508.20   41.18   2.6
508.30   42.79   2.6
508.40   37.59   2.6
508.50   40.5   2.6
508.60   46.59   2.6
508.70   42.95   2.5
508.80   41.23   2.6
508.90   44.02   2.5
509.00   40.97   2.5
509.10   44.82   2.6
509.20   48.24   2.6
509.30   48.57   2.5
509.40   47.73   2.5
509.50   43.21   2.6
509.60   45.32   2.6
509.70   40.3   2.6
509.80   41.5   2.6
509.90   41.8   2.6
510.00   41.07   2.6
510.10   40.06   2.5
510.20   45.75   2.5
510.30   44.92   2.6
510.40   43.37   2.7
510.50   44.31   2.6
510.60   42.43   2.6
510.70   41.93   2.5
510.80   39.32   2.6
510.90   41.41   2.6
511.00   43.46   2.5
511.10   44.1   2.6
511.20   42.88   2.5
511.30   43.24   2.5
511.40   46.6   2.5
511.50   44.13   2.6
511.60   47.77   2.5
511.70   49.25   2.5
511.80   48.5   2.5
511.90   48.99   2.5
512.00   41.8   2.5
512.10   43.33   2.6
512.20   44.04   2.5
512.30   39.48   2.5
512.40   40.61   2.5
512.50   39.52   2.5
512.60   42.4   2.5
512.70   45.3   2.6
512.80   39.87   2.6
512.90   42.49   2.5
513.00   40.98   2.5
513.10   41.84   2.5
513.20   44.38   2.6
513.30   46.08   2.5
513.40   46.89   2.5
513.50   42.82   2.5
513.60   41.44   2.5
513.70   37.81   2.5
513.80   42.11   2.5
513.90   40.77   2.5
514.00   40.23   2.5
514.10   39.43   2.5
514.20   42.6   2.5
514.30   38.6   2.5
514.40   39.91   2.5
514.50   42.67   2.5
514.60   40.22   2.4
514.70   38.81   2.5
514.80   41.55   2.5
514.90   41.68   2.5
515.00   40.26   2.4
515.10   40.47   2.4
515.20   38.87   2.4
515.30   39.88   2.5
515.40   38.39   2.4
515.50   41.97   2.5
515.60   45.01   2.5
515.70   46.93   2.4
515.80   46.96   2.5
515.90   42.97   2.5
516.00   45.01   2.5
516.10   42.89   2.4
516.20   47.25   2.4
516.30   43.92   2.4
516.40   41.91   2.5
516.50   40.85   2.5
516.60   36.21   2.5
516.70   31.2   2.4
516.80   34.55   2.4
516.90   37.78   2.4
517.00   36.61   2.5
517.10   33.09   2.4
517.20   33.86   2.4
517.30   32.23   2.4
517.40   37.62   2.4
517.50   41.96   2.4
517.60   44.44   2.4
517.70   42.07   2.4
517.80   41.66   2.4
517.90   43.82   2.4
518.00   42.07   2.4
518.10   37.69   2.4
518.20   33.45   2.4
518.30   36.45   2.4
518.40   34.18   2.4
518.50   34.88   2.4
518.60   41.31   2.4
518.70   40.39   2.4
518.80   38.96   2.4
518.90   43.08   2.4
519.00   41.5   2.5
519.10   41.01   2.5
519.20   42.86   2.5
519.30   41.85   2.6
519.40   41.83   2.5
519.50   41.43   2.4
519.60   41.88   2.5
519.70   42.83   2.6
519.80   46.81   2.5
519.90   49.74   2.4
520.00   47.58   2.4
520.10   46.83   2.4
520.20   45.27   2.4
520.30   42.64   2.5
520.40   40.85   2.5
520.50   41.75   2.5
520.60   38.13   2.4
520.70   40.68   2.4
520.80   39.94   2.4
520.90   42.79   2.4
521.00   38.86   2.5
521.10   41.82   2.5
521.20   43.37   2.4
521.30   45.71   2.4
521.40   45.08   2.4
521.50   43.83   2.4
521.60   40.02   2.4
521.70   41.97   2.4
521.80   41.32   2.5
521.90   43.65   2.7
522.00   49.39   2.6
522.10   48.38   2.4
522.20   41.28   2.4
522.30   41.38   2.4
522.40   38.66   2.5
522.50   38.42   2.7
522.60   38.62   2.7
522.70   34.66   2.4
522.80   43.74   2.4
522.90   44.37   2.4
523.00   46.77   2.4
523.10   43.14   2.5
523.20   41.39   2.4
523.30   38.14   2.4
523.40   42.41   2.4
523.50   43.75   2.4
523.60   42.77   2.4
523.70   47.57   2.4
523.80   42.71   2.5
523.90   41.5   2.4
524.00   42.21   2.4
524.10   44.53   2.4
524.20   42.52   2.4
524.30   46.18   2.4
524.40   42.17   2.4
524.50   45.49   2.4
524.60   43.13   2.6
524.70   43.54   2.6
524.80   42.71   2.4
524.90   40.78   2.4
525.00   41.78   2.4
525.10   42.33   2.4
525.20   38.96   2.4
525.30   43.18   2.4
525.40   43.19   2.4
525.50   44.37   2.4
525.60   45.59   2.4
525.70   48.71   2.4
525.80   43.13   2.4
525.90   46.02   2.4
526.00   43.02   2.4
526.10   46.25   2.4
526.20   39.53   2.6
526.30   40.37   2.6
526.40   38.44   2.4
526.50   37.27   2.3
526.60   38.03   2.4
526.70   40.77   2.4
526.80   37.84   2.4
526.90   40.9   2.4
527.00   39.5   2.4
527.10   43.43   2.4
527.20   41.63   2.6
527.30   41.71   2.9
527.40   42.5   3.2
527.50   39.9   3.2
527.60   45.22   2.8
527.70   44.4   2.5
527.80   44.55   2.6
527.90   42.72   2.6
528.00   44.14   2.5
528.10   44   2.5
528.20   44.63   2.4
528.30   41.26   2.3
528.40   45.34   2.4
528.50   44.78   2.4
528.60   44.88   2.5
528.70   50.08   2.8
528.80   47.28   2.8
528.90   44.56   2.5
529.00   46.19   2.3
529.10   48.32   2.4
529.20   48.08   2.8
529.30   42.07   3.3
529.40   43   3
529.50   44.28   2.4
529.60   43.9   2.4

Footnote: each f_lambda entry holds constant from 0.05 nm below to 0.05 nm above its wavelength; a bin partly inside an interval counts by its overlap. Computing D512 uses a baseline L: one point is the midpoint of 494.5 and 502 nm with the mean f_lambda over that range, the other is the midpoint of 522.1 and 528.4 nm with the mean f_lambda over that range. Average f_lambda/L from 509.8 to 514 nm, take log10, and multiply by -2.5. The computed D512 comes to 0.01 mag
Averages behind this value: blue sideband 44.9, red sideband 42.4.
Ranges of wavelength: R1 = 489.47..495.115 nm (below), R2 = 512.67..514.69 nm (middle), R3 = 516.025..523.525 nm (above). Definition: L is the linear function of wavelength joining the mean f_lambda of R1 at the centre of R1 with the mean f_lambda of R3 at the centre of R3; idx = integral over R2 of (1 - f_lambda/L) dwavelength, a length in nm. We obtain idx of 0.02 nm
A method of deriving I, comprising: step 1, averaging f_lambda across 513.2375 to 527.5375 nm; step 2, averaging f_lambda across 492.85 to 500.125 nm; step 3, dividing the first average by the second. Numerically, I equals 0.9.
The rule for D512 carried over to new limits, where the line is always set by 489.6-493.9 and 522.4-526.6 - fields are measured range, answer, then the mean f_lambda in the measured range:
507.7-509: 0.04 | 42.1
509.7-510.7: 0.02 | 42.6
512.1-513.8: 0.03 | 42.3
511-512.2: -0.05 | 45.4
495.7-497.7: -0.02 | 45.4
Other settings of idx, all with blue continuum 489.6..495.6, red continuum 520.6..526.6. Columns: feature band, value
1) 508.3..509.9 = 0.02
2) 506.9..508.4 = 0.03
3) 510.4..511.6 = 0.01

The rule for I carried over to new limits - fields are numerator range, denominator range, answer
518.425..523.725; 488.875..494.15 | 0.95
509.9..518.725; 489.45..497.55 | 0.91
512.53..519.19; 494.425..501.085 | 0.90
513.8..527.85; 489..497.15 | 0.92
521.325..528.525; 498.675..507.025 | 0.96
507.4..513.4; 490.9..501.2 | 0.96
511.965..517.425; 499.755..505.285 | 0.93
